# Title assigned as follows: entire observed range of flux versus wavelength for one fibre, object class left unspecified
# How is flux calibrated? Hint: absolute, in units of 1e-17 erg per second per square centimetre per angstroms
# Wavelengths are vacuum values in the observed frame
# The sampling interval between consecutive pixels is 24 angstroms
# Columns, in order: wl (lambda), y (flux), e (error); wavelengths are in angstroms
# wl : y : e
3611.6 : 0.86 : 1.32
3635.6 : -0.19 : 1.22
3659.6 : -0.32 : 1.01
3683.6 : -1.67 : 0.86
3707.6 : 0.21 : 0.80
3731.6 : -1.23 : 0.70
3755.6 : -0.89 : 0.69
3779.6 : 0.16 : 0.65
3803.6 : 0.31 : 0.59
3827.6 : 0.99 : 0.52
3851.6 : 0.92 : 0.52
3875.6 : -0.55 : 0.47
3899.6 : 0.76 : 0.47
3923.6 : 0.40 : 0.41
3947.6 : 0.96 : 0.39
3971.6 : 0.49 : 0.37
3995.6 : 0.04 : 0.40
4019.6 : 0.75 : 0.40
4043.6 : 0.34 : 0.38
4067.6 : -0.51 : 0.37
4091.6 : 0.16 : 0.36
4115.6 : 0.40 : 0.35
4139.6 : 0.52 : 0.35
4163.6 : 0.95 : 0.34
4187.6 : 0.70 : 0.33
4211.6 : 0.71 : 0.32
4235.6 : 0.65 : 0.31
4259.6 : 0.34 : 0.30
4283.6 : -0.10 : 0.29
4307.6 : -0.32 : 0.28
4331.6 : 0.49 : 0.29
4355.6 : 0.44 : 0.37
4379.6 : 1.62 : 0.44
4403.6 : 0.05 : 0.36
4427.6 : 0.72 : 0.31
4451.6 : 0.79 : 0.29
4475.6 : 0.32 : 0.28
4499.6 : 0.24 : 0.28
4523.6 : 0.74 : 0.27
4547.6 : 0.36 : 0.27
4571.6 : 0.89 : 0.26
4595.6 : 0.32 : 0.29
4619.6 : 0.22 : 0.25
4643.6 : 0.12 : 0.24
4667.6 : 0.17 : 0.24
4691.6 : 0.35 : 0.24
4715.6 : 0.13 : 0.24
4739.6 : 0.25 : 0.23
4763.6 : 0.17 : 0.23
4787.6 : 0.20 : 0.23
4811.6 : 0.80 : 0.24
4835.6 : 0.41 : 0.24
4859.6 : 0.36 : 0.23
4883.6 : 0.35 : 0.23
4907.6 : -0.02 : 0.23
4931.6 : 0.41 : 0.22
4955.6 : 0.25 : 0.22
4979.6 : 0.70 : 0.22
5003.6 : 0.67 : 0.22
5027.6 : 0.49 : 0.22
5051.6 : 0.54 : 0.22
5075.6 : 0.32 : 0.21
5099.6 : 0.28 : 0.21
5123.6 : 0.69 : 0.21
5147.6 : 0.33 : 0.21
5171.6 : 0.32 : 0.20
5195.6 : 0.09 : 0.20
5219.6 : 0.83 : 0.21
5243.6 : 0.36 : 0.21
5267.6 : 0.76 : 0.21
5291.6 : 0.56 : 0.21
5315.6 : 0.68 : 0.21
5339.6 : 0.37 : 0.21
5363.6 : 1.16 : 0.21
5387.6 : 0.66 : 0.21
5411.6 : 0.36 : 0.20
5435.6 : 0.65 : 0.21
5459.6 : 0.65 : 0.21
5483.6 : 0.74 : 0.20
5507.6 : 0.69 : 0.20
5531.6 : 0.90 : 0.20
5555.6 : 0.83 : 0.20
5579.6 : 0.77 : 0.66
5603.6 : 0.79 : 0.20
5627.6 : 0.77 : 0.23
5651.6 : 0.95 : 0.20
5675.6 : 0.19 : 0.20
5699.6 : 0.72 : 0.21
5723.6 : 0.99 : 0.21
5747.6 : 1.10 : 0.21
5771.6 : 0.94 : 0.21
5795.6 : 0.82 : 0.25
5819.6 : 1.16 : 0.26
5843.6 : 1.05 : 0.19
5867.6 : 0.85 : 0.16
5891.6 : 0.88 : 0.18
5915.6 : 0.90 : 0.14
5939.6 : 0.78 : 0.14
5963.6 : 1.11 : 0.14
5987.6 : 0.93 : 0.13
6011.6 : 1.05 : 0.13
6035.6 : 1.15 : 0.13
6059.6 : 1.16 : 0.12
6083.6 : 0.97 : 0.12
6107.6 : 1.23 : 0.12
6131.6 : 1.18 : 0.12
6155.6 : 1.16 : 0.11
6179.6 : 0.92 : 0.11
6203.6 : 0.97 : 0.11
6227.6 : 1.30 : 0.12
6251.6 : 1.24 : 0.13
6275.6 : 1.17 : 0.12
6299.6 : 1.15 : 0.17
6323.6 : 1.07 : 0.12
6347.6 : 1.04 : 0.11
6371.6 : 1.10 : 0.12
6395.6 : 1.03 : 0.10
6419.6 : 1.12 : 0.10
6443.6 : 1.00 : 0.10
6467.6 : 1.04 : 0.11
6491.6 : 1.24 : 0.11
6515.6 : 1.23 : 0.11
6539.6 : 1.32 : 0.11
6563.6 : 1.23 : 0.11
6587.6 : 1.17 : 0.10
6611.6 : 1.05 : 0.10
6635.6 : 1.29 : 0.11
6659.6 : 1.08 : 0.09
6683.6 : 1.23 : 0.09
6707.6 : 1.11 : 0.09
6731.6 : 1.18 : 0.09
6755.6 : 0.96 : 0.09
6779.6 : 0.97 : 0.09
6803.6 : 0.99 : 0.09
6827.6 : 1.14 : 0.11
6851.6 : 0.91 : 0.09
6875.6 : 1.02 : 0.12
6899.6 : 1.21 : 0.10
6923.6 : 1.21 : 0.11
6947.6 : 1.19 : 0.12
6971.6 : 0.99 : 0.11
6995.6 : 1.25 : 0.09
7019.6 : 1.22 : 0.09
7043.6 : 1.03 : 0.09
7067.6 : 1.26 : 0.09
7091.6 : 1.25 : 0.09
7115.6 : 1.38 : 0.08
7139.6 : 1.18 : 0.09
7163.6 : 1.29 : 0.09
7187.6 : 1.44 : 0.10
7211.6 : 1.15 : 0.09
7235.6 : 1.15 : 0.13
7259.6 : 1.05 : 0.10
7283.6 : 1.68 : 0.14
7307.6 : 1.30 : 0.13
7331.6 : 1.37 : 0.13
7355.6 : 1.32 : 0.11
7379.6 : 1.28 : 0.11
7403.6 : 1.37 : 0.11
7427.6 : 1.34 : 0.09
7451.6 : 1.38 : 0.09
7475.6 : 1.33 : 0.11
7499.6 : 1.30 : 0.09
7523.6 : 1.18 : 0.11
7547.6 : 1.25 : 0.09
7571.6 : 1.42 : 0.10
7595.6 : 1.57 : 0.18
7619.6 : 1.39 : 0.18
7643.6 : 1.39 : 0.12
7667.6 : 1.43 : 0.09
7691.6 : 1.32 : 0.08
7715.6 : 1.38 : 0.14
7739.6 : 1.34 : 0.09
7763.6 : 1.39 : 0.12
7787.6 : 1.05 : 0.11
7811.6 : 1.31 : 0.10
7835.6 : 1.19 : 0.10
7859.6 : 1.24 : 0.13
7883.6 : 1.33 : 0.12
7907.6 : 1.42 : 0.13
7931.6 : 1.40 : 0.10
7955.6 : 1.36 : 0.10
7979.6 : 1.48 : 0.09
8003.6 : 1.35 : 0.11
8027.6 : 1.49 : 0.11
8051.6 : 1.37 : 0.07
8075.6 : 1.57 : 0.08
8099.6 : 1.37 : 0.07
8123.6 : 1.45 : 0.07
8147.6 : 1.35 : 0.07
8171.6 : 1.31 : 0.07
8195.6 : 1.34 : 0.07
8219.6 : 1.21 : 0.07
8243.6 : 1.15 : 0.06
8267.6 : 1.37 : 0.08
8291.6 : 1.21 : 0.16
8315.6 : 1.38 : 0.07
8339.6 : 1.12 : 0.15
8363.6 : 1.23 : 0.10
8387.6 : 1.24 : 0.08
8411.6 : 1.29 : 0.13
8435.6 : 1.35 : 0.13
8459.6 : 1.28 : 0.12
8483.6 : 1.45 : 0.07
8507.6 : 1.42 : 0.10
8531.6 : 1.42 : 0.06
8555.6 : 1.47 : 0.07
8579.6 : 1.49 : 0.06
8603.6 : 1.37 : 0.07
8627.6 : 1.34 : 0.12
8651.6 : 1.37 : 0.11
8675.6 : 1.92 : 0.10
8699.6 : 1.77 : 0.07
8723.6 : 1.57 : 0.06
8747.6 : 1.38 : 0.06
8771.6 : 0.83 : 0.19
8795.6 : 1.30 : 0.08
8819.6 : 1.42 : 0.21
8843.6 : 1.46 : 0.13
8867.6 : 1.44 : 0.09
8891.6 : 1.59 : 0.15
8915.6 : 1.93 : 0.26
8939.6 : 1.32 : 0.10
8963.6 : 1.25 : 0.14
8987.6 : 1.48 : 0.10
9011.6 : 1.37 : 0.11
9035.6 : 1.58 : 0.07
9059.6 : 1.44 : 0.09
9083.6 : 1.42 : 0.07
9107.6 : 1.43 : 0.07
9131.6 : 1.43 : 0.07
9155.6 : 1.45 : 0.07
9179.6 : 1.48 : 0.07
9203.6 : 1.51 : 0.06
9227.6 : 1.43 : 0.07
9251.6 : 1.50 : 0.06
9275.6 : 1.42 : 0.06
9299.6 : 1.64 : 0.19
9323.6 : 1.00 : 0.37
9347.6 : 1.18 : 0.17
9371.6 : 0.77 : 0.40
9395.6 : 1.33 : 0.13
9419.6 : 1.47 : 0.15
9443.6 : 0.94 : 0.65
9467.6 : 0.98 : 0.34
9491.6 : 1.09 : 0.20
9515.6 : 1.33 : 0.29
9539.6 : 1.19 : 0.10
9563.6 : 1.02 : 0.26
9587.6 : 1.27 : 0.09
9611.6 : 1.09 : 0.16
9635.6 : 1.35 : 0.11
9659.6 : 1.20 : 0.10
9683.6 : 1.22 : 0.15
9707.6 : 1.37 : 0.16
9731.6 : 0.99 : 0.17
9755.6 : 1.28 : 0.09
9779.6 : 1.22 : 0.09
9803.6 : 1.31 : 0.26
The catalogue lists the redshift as 0.322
